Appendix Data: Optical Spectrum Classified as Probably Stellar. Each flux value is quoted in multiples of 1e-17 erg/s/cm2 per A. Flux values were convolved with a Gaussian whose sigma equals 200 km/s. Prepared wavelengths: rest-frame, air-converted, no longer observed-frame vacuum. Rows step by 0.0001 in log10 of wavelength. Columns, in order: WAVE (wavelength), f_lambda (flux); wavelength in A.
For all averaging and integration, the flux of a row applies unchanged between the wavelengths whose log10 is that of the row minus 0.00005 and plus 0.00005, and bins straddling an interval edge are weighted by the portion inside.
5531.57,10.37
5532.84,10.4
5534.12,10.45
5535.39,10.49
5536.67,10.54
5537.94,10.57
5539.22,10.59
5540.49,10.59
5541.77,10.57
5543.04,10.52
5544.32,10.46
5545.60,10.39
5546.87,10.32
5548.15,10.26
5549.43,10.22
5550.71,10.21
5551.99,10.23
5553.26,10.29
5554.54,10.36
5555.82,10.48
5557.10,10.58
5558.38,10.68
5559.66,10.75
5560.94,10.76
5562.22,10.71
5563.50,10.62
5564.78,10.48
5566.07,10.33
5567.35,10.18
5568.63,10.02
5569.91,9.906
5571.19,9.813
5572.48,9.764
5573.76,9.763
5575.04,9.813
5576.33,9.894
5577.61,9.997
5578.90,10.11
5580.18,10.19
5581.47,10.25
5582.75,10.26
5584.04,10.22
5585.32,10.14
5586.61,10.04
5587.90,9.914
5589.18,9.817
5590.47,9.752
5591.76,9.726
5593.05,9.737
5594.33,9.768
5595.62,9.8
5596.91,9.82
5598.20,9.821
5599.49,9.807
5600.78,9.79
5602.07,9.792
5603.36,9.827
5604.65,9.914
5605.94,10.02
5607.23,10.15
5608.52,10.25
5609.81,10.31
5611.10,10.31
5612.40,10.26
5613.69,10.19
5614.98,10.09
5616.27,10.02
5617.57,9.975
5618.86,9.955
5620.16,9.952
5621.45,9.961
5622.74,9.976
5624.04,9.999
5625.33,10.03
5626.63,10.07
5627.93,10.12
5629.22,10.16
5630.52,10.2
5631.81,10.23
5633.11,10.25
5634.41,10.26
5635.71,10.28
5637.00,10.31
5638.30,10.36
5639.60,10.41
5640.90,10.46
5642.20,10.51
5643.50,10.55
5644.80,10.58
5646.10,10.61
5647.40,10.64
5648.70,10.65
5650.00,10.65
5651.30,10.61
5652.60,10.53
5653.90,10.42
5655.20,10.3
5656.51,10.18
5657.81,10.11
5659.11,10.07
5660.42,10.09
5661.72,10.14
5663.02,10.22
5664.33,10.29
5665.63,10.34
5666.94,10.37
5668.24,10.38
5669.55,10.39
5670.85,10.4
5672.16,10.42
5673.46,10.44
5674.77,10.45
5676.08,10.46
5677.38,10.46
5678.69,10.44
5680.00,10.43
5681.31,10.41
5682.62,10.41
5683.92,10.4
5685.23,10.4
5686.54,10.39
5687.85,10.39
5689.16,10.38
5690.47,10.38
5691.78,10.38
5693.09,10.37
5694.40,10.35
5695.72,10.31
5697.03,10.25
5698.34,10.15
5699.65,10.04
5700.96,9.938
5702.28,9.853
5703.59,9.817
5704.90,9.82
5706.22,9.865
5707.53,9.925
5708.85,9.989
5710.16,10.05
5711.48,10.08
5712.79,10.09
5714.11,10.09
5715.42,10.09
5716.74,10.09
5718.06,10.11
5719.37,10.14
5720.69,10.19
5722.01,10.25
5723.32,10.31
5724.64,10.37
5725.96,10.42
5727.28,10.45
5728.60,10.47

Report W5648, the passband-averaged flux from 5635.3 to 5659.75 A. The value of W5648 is 10.4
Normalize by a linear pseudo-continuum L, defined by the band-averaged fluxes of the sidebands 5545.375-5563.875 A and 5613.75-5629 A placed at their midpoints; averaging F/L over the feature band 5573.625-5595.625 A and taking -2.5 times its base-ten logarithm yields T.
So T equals 0.03 mag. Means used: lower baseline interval 10.5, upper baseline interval 10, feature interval 9.96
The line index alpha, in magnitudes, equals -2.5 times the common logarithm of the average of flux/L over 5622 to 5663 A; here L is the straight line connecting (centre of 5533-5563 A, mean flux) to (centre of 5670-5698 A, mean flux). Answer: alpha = 0.011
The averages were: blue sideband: 10.5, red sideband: 10.4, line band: 10.3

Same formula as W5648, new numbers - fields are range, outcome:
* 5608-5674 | 10.3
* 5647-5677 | 10.4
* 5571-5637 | 10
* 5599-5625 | 10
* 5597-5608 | 9.89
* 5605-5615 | 10.2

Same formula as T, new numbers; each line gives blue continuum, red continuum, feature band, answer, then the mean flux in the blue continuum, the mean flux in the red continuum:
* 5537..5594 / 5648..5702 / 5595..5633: 0.027 mag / 10.2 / 10.3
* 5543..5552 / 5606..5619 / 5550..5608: 0.015 mag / 10.3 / 10.2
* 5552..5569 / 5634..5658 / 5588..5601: 0.073 mag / 10.5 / 10.5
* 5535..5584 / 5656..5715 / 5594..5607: 0.048 mag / 10.3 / 10.2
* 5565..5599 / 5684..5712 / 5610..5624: -0.006 mag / 9.96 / 10.2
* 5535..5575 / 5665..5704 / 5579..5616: 0.037 mag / 10.4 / 10.3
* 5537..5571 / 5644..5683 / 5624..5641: 0.019 mag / 10.4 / 10.4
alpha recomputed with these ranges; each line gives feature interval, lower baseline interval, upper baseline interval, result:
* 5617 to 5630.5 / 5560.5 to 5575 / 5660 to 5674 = 0.026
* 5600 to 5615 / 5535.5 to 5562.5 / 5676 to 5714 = 0.031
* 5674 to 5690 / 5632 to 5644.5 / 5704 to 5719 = -0.027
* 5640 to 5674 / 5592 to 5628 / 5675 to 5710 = -0.029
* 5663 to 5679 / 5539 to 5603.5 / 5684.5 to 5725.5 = -0.025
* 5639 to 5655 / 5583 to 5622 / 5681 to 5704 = -0.045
